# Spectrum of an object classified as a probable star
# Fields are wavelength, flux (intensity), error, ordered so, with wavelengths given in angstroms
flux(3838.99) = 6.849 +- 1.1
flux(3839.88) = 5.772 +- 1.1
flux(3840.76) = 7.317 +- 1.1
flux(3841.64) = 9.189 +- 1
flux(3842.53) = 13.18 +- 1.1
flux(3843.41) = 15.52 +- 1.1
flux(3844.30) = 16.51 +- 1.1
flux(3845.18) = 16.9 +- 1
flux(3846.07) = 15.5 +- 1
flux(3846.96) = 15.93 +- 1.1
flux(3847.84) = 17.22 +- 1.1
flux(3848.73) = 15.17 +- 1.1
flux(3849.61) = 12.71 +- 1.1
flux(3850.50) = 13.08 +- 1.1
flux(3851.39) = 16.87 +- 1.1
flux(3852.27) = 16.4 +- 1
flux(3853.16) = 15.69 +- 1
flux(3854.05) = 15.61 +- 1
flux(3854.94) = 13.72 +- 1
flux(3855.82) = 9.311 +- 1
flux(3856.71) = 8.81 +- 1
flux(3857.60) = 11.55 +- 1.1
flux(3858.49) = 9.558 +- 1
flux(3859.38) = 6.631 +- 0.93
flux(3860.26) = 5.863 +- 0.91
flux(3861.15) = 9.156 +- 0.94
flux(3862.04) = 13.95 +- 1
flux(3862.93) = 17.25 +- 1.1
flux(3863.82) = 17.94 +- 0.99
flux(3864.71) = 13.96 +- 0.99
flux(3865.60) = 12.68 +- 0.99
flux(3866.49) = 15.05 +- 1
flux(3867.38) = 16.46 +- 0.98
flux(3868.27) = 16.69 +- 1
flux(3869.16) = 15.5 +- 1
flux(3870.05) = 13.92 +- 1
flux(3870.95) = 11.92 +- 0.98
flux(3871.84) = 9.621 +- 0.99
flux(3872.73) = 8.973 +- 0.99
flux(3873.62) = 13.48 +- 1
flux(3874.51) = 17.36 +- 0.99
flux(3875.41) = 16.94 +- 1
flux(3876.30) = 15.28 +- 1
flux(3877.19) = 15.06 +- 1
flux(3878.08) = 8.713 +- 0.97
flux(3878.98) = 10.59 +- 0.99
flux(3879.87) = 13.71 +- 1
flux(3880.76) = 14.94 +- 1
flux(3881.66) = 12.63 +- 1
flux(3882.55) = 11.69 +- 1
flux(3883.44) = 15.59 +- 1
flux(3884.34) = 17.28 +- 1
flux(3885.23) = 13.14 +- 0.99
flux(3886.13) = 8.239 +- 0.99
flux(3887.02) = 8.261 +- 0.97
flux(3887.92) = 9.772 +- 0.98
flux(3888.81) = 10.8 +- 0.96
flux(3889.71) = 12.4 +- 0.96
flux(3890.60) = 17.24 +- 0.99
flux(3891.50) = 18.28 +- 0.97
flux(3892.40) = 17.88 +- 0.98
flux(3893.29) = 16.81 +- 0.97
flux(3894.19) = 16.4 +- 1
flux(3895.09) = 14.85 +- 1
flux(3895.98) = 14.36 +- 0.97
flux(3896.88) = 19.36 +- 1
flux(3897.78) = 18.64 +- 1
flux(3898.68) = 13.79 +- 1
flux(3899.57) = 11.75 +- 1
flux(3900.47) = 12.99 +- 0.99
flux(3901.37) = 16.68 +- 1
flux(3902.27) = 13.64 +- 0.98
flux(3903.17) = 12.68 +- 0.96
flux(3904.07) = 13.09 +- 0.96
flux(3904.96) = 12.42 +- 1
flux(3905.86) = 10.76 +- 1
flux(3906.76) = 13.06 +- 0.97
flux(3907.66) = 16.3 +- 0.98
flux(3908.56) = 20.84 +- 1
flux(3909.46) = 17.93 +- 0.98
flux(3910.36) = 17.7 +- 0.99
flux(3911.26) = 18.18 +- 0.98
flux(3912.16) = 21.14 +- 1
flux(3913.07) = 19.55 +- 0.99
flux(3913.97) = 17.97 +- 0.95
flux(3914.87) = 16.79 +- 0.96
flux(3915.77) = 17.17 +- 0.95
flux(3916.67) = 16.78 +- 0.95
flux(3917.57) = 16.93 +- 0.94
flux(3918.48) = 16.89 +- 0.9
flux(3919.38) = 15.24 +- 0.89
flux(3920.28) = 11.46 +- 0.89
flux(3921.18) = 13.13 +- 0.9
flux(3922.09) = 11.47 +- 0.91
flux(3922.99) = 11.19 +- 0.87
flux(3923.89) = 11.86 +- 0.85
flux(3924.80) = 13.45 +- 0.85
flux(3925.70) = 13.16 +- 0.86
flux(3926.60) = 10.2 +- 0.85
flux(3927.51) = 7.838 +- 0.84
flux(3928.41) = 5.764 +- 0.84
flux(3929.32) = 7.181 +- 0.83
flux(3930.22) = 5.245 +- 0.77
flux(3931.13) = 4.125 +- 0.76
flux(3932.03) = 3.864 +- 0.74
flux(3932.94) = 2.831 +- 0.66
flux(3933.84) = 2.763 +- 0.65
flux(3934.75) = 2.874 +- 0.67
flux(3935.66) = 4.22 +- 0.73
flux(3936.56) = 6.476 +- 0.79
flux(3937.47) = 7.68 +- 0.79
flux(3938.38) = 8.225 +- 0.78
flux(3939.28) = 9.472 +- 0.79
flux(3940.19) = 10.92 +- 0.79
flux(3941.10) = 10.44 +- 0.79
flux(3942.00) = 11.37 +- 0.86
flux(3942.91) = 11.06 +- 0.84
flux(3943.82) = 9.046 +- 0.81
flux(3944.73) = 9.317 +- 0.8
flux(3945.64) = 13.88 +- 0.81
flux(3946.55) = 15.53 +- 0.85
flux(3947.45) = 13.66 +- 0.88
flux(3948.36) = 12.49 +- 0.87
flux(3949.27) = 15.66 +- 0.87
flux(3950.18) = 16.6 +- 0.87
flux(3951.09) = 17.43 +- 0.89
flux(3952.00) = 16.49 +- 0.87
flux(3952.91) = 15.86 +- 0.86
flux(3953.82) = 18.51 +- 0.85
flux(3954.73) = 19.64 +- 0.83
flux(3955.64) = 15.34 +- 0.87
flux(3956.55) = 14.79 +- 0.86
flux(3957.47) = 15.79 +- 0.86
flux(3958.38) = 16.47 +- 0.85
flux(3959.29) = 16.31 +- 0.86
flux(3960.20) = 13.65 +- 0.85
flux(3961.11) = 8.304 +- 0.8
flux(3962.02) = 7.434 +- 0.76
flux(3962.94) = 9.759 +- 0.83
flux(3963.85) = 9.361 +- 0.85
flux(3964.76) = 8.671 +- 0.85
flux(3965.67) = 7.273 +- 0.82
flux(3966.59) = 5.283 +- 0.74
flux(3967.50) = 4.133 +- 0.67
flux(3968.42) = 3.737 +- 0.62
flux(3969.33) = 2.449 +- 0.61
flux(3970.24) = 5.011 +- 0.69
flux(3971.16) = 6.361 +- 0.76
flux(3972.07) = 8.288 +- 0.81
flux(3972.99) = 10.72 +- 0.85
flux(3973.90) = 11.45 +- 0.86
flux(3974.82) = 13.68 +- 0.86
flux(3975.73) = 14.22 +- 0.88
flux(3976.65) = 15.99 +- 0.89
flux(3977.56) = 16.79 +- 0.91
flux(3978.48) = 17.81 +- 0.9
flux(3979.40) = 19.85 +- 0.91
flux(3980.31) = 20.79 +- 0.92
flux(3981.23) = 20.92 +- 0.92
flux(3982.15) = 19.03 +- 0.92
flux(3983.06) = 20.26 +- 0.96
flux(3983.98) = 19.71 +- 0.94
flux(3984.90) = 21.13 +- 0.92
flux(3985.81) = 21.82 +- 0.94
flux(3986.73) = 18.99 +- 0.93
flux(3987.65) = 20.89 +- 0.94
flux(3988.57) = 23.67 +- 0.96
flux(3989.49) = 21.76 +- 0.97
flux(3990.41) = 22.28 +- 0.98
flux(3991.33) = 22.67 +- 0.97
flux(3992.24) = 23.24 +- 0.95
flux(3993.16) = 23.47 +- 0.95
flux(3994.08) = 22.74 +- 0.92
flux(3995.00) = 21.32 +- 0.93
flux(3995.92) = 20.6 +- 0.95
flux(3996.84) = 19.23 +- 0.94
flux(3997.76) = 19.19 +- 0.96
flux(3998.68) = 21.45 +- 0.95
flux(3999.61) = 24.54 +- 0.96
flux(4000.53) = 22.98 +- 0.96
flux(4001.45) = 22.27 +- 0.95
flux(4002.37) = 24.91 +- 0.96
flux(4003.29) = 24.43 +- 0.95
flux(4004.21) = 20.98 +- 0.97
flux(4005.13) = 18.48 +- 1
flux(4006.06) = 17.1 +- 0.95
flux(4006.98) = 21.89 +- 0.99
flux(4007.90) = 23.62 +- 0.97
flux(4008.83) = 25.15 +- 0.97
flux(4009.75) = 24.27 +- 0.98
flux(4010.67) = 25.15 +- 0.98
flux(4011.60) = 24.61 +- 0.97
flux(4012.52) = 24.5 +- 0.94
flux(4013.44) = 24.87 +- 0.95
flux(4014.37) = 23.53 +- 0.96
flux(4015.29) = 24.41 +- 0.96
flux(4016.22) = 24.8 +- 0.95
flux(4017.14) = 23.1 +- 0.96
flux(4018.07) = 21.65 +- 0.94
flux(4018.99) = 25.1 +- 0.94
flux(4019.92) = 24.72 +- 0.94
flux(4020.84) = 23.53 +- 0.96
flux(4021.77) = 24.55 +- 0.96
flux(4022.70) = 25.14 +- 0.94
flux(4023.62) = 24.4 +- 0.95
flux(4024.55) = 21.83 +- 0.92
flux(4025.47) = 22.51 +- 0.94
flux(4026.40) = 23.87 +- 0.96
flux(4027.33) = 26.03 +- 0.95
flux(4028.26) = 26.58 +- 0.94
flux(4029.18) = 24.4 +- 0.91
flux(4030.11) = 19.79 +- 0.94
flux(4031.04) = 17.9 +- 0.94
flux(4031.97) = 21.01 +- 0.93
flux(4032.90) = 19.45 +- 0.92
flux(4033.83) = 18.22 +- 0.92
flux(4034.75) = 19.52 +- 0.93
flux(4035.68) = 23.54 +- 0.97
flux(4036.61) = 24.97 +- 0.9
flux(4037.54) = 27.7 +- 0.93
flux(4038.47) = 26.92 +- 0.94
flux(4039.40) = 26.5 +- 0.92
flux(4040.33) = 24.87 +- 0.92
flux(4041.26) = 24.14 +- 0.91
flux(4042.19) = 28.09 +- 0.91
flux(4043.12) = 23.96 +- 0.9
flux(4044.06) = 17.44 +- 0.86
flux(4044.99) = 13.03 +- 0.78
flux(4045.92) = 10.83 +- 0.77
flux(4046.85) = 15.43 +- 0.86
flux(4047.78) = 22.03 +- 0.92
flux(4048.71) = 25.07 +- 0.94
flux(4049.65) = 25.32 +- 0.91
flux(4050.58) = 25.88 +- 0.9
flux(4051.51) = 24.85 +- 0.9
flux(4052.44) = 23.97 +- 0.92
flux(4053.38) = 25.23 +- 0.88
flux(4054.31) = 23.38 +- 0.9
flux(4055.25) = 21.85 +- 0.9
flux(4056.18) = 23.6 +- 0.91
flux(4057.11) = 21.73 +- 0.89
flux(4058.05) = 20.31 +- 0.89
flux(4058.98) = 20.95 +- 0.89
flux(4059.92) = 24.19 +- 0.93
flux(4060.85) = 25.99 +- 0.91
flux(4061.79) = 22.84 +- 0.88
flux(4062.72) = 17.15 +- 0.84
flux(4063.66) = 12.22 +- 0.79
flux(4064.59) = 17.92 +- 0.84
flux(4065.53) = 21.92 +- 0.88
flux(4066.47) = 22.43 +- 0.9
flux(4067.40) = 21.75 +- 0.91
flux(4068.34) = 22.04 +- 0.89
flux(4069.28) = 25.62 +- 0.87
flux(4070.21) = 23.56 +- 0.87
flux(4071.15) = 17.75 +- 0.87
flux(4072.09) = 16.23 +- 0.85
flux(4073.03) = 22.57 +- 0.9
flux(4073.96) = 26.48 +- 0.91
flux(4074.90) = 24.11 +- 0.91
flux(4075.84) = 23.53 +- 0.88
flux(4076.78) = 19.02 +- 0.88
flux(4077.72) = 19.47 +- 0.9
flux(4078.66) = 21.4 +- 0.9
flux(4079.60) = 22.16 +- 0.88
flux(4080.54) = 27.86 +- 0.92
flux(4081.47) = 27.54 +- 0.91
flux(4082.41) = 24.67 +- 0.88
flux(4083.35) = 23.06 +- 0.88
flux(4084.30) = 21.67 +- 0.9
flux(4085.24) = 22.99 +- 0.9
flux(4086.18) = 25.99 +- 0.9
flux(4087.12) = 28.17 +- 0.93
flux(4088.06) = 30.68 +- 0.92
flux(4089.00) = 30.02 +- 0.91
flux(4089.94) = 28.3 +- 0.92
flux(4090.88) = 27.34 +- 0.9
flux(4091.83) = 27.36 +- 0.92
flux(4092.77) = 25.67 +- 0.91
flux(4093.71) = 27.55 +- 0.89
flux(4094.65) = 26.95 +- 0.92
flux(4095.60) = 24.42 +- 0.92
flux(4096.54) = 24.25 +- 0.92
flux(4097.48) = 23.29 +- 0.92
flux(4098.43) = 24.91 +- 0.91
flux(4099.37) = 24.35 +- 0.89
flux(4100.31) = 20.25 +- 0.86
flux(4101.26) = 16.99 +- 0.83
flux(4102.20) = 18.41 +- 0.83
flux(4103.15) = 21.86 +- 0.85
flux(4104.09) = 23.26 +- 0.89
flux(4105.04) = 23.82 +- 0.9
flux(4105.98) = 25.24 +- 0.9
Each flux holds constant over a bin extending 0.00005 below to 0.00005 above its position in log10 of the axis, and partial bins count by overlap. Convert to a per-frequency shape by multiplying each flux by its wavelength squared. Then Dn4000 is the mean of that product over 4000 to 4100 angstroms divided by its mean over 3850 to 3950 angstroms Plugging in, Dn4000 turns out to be 1.95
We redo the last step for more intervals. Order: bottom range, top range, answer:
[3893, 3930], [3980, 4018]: 1.60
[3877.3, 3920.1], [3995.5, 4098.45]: 1.67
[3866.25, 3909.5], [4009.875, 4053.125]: 1.75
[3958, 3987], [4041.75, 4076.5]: 1.74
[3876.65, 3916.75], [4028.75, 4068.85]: 1.59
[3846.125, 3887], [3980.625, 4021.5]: 1.80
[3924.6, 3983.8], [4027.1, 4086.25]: 2.07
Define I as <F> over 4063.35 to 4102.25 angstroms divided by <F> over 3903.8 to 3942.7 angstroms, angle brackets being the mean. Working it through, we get 2.00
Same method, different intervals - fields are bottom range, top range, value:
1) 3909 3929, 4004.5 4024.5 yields 1.61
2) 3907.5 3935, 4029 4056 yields 1.78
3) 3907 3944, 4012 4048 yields 1.95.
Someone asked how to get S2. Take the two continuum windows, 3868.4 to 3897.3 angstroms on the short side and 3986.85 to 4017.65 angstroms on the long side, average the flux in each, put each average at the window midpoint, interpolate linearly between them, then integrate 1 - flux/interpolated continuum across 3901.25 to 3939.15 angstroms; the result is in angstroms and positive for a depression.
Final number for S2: 10.0 angstroms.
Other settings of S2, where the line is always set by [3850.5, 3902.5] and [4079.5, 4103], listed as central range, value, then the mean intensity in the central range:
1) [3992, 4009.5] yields -1.54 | 22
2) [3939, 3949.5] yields 3.28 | 11.9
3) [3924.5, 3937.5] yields 7.95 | 6.39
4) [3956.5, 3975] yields 9.10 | 9.29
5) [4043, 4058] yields 0.97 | 21.4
